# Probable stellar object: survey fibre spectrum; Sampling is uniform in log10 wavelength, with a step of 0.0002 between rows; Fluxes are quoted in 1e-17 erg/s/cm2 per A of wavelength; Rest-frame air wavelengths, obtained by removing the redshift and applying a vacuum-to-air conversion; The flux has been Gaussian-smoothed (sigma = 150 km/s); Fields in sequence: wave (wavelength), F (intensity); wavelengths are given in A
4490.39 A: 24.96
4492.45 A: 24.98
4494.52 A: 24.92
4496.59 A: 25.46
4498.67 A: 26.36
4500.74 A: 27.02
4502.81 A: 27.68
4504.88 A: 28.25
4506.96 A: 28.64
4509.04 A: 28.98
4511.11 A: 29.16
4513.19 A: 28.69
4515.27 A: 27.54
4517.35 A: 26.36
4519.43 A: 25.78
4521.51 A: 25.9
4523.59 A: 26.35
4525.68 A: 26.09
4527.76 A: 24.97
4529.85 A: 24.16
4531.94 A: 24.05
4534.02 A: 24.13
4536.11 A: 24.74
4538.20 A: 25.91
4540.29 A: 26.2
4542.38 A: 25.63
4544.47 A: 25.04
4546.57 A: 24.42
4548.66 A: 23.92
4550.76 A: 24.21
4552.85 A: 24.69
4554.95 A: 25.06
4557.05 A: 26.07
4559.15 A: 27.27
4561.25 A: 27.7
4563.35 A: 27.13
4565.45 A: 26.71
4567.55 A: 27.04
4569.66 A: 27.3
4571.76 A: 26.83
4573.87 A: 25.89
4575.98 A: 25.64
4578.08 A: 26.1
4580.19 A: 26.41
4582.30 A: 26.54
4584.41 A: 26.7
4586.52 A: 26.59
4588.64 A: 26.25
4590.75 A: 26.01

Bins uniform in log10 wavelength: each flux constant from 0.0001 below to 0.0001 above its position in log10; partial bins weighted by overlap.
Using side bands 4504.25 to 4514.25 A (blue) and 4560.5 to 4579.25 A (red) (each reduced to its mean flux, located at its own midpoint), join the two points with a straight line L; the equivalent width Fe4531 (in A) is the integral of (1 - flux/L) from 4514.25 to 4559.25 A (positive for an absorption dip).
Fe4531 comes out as 4.0 A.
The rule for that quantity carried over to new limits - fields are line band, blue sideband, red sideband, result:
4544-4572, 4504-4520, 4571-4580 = 0.7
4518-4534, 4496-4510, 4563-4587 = 1.1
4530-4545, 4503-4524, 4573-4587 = 1.1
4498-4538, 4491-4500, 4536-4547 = -1.8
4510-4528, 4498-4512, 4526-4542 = -0.2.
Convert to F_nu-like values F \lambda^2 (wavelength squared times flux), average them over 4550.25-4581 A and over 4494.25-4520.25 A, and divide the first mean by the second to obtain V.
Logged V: 0.99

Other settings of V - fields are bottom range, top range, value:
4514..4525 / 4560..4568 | 1.05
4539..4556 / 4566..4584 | 1.08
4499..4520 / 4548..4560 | 0.92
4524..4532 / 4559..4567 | 1.10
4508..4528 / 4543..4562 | 0.95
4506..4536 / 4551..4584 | 1.02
